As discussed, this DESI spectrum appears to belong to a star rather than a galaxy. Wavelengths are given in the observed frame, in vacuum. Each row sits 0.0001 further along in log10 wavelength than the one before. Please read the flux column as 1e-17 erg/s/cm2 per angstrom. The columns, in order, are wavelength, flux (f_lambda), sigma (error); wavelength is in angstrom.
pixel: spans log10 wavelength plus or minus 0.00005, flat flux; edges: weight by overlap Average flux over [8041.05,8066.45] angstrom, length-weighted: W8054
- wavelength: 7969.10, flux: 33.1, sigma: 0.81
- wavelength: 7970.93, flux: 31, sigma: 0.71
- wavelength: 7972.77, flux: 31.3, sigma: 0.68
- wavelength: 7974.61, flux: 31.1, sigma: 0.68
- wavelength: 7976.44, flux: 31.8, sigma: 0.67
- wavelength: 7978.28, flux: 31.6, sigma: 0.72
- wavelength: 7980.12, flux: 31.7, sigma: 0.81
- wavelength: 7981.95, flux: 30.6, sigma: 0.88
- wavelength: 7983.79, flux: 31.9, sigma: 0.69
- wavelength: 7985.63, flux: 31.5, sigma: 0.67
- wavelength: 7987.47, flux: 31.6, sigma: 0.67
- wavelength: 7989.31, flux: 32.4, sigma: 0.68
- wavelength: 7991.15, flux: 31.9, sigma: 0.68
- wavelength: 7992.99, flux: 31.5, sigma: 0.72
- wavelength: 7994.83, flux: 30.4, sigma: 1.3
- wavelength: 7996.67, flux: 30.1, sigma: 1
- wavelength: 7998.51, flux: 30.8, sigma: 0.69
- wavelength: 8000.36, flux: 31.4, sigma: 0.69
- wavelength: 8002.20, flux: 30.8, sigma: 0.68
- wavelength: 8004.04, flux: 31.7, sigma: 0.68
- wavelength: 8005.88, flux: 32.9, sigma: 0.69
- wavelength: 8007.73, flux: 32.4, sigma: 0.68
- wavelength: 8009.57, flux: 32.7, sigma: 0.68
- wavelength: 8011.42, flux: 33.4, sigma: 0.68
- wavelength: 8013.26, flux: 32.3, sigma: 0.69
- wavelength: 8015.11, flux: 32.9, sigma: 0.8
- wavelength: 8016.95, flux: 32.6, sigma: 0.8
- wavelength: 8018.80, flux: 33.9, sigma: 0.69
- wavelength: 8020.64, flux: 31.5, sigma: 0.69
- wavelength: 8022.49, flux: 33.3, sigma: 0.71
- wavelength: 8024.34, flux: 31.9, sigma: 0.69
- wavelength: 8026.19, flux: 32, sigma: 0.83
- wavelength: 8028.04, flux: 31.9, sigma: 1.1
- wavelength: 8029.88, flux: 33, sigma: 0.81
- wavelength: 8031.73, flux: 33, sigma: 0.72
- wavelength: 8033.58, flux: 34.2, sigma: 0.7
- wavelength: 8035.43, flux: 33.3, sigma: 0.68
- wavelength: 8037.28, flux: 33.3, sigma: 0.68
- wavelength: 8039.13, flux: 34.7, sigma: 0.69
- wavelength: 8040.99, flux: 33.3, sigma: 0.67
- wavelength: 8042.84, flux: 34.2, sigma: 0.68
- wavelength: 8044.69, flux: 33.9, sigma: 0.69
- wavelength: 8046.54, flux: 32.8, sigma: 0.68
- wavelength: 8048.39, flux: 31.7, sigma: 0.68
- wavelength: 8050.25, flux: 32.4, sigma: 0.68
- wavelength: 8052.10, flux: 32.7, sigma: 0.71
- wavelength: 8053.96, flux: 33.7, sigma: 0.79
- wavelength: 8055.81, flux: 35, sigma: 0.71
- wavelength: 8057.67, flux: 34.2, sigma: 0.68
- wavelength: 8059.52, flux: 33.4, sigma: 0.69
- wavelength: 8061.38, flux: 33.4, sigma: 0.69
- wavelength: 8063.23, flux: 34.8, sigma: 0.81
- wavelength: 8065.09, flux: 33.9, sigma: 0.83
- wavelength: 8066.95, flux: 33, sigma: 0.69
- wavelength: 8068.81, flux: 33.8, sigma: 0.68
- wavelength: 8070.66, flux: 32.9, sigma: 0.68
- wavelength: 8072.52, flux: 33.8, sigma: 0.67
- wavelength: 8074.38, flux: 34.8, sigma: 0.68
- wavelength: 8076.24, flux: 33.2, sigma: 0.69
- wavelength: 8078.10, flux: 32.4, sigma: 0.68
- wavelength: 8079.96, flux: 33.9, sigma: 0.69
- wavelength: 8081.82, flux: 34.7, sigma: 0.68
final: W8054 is 33.5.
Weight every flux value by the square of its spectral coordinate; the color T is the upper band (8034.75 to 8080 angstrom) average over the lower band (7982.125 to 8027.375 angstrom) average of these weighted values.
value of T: 1.06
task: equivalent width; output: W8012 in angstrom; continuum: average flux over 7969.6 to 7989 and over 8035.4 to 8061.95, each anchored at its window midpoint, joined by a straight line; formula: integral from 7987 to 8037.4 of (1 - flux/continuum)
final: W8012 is 0.3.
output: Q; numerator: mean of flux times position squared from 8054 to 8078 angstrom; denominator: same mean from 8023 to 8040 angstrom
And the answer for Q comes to 1.0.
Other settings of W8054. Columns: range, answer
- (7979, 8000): 31.3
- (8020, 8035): 32.6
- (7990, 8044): 32.5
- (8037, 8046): 33.9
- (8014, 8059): 33.1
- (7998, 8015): 32.1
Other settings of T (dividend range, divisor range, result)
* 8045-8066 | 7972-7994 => 1.08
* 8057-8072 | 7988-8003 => 1.10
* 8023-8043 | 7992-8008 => 1.07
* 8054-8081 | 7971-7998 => 1.10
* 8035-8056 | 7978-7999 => 1.08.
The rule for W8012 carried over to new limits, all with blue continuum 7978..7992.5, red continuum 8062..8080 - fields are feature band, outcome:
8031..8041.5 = -0.26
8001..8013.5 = -0.05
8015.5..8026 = -0.04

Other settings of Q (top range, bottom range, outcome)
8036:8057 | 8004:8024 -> 1.03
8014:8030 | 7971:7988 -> 1.05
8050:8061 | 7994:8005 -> 1.10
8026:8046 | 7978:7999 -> 1.08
